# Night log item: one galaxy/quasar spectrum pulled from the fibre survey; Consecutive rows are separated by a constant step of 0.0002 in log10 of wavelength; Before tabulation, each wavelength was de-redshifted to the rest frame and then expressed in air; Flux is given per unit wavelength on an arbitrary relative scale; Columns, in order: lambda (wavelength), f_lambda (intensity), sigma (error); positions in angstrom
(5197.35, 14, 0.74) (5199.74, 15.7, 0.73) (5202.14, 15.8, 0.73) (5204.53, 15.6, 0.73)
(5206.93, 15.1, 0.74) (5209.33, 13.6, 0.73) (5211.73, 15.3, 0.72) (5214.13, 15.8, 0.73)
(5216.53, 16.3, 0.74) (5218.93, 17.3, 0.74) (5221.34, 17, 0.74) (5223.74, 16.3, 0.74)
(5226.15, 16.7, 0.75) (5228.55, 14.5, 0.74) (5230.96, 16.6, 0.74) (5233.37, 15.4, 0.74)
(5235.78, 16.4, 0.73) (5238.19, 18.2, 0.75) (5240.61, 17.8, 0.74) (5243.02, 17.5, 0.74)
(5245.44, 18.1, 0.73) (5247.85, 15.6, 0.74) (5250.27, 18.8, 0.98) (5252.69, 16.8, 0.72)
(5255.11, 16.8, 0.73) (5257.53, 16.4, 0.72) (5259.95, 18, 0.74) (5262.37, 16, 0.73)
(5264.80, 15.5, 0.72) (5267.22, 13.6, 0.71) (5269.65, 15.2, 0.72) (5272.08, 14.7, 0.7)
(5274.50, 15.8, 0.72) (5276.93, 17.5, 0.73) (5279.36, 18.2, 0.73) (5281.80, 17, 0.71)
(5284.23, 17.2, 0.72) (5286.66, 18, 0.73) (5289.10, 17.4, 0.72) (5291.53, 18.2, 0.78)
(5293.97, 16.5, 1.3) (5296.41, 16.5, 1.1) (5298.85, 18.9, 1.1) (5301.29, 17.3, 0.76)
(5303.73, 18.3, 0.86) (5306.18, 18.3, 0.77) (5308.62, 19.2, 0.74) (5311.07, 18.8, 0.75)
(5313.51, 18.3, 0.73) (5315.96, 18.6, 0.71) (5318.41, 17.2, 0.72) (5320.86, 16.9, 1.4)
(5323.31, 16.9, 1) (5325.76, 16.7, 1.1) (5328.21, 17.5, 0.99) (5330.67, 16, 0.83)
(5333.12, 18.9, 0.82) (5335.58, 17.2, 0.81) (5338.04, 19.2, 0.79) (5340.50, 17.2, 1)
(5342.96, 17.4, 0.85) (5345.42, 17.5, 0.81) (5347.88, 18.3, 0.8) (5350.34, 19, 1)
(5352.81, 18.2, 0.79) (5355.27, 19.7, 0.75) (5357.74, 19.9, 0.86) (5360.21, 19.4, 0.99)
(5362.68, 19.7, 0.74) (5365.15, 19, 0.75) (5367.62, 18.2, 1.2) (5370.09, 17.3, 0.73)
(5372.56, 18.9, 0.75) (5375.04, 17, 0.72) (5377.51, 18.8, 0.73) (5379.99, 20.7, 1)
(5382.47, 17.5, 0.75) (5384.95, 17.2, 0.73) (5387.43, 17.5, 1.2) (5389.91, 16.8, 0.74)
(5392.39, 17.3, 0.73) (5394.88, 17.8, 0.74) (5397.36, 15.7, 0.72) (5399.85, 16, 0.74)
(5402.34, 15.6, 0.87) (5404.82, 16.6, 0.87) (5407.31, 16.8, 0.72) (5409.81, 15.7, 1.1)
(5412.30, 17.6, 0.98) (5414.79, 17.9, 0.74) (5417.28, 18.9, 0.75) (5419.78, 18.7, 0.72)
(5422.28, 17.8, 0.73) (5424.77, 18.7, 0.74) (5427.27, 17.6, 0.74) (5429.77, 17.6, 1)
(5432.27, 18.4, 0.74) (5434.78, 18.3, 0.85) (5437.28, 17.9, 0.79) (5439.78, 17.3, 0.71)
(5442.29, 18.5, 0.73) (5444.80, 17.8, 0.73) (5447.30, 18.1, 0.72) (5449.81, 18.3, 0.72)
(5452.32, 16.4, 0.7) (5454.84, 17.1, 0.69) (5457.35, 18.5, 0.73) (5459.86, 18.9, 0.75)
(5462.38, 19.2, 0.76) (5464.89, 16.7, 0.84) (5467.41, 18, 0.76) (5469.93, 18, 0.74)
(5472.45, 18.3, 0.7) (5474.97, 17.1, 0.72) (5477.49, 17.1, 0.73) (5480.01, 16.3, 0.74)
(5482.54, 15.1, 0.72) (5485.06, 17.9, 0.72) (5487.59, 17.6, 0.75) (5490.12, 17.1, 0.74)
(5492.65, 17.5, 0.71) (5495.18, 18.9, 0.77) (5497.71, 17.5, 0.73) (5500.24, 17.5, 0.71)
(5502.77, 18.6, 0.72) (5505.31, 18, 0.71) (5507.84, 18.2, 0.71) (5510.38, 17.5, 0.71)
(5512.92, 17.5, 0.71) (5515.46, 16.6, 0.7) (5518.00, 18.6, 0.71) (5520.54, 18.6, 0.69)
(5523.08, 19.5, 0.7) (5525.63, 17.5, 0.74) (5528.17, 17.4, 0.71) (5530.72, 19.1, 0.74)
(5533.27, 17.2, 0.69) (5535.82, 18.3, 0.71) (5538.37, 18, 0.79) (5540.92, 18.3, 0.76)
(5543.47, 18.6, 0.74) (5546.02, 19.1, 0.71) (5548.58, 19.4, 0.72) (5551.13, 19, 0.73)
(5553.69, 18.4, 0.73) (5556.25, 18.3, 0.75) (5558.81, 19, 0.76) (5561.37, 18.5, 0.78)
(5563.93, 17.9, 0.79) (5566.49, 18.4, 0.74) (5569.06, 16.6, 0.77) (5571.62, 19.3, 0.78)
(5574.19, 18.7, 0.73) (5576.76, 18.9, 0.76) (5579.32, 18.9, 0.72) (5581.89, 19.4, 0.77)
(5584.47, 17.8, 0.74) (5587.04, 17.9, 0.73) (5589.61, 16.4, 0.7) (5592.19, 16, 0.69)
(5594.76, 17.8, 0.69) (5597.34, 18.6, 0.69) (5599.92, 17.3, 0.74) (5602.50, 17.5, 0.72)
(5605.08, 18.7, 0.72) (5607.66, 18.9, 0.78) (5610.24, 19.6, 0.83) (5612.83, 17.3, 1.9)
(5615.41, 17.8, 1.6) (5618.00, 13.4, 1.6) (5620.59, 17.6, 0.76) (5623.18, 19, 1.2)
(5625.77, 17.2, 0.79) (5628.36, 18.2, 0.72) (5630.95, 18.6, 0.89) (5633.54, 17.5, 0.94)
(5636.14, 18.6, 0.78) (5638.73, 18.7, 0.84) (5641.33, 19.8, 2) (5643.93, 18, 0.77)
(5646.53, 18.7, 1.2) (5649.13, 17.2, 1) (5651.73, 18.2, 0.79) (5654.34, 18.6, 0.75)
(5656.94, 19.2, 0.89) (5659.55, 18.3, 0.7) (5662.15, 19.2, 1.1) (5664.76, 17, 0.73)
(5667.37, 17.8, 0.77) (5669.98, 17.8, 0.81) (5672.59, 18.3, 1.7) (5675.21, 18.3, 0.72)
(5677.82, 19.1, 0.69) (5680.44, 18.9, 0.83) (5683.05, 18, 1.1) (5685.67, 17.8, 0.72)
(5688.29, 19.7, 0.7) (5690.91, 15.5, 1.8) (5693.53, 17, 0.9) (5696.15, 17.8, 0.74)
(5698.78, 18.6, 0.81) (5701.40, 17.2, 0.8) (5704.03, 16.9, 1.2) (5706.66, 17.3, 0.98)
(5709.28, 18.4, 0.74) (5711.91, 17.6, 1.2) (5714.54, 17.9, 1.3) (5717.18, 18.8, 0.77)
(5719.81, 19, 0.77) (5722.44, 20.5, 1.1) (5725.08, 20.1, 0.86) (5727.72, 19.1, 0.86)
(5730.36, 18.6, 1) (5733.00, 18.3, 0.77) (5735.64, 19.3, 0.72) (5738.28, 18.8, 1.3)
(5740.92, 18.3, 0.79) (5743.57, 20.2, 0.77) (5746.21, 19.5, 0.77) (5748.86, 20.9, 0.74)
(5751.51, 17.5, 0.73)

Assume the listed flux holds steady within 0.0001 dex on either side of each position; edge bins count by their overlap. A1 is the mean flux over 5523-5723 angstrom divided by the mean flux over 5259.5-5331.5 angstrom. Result 1.06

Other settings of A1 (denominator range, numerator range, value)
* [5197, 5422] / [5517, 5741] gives 1.06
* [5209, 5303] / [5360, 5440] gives 1.06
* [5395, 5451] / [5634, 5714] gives 1.03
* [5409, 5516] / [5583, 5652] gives 1.01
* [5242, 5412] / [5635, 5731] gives 1.05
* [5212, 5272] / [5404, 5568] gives 1.09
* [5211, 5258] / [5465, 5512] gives 1.05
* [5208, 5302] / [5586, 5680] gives 1.08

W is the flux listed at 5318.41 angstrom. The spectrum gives 17.2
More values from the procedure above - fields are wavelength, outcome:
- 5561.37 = 18.5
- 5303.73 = 18.3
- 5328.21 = 17.5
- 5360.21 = 19.4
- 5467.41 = 18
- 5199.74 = 15.7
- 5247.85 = 15.6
